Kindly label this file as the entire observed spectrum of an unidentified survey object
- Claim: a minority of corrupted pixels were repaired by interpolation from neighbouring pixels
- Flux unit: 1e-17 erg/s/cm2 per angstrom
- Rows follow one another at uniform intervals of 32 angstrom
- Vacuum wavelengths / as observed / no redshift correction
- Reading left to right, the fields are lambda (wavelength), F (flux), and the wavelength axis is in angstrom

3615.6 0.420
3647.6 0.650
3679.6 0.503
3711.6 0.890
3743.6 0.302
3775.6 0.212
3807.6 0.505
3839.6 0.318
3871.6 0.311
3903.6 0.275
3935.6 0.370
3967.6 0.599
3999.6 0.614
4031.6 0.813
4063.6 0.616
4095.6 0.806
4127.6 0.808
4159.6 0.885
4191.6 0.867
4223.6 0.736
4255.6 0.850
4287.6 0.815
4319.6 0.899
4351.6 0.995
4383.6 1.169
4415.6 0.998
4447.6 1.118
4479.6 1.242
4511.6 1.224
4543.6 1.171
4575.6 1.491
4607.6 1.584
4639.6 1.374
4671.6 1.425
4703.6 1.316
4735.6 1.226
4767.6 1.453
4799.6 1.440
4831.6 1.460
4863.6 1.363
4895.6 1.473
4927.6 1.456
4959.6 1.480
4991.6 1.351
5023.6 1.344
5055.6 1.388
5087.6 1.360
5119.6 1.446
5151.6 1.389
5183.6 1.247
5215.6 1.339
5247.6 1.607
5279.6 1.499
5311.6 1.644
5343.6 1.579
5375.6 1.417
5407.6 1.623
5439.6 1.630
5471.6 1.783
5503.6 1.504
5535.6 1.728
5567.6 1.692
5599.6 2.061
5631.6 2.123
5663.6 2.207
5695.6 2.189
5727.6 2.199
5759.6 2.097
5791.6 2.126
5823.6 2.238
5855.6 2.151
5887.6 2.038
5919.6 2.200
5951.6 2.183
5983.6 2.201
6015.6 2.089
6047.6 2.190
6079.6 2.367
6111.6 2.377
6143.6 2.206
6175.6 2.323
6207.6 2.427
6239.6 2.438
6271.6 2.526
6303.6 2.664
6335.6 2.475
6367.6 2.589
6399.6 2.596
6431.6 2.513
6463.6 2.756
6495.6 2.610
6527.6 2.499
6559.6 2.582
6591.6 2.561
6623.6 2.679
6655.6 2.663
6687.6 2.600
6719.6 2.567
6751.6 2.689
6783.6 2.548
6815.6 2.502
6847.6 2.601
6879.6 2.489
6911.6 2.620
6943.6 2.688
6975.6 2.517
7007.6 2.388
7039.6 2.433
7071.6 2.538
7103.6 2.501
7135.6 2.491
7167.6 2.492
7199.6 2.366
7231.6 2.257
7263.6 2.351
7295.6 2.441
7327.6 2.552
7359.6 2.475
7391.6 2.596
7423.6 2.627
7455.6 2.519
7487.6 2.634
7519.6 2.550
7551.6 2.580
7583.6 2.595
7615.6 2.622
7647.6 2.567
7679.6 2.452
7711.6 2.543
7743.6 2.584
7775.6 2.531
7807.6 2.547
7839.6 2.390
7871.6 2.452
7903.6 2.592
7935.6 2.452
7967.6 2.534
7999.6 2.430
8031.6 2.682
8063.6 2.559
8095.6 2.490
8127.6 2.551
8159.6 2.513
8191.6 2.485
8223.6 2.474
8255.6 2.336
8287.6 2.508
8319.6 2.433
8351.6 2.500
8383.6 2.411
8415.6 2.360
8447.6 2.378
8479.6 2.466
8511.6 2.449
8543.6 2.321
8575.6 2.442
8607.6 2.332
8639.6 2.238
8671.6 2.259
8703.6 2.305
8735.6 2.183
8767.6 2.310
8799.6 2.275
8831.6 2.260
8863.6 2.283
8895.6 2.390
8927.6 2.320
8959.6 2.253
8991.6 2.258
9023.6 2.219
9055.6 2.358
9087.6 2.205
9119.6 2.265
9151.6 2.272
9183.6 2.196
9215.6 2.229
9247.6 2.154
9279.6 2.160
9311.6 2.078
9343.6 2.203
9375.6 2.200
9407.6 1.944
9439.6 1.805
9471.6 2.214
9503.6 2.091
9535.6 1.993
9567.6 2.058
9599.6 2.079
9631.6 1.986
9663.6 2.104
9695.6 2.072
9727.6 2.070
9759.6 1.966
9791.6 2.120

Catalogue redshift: 0.400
